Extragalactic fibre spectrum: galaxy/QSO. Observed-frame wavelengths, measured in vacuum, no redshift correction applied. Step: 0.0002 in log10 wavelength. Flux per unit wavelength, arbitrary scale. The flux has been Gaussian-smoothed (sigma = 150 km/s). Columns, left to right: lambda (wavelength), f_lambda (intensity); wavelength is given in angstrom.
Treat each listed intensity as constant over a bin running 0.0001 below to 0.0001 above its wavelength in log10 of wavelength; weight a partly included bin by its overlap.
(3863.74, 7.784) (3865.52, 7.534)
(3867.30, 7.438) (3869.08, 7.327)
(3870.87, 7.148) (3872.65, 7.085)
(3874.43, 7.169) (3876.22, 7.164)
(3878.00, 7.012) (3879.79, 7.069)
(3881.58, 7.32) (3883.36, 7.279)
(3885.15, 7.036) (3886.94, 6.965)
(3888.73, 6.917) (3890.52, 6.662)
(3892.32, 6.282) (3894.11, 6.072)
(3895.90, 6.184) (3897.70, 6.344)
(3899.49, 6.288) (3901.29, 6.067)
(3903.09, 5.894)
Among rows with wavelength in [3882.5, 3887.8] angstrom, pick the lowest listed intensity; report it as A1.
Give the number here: 6.965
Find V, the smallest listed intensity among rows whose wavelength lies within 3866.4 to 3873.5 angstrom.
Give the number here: 7.085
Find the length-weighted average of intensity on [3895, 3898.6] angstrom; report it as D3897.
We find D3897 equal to 6.27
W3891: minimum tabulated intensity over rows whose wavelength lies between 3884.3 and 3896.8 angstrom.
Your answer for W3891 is 6.072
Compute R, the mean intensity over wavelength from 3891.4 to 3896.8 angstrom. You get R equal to 6.18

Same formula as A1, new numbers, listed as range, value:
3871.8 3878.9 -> 7.012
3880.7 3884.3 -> 7.279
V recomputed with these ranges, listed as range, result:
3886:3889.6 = 6.917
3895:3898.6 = 6.184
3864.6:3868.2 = 7.438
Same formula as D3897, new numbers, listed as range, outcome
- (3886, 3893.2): 6.7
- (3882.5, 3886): 7.16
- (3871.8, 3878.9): 7.11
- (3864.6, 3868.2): 7.49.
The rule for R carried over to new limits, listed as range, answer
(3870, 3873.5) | 7.12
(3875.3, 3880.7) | 7.07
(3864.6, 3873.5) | 7.31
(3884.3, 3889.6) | 6.97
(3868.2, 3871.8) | 7.23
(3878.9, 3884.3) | 7.23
